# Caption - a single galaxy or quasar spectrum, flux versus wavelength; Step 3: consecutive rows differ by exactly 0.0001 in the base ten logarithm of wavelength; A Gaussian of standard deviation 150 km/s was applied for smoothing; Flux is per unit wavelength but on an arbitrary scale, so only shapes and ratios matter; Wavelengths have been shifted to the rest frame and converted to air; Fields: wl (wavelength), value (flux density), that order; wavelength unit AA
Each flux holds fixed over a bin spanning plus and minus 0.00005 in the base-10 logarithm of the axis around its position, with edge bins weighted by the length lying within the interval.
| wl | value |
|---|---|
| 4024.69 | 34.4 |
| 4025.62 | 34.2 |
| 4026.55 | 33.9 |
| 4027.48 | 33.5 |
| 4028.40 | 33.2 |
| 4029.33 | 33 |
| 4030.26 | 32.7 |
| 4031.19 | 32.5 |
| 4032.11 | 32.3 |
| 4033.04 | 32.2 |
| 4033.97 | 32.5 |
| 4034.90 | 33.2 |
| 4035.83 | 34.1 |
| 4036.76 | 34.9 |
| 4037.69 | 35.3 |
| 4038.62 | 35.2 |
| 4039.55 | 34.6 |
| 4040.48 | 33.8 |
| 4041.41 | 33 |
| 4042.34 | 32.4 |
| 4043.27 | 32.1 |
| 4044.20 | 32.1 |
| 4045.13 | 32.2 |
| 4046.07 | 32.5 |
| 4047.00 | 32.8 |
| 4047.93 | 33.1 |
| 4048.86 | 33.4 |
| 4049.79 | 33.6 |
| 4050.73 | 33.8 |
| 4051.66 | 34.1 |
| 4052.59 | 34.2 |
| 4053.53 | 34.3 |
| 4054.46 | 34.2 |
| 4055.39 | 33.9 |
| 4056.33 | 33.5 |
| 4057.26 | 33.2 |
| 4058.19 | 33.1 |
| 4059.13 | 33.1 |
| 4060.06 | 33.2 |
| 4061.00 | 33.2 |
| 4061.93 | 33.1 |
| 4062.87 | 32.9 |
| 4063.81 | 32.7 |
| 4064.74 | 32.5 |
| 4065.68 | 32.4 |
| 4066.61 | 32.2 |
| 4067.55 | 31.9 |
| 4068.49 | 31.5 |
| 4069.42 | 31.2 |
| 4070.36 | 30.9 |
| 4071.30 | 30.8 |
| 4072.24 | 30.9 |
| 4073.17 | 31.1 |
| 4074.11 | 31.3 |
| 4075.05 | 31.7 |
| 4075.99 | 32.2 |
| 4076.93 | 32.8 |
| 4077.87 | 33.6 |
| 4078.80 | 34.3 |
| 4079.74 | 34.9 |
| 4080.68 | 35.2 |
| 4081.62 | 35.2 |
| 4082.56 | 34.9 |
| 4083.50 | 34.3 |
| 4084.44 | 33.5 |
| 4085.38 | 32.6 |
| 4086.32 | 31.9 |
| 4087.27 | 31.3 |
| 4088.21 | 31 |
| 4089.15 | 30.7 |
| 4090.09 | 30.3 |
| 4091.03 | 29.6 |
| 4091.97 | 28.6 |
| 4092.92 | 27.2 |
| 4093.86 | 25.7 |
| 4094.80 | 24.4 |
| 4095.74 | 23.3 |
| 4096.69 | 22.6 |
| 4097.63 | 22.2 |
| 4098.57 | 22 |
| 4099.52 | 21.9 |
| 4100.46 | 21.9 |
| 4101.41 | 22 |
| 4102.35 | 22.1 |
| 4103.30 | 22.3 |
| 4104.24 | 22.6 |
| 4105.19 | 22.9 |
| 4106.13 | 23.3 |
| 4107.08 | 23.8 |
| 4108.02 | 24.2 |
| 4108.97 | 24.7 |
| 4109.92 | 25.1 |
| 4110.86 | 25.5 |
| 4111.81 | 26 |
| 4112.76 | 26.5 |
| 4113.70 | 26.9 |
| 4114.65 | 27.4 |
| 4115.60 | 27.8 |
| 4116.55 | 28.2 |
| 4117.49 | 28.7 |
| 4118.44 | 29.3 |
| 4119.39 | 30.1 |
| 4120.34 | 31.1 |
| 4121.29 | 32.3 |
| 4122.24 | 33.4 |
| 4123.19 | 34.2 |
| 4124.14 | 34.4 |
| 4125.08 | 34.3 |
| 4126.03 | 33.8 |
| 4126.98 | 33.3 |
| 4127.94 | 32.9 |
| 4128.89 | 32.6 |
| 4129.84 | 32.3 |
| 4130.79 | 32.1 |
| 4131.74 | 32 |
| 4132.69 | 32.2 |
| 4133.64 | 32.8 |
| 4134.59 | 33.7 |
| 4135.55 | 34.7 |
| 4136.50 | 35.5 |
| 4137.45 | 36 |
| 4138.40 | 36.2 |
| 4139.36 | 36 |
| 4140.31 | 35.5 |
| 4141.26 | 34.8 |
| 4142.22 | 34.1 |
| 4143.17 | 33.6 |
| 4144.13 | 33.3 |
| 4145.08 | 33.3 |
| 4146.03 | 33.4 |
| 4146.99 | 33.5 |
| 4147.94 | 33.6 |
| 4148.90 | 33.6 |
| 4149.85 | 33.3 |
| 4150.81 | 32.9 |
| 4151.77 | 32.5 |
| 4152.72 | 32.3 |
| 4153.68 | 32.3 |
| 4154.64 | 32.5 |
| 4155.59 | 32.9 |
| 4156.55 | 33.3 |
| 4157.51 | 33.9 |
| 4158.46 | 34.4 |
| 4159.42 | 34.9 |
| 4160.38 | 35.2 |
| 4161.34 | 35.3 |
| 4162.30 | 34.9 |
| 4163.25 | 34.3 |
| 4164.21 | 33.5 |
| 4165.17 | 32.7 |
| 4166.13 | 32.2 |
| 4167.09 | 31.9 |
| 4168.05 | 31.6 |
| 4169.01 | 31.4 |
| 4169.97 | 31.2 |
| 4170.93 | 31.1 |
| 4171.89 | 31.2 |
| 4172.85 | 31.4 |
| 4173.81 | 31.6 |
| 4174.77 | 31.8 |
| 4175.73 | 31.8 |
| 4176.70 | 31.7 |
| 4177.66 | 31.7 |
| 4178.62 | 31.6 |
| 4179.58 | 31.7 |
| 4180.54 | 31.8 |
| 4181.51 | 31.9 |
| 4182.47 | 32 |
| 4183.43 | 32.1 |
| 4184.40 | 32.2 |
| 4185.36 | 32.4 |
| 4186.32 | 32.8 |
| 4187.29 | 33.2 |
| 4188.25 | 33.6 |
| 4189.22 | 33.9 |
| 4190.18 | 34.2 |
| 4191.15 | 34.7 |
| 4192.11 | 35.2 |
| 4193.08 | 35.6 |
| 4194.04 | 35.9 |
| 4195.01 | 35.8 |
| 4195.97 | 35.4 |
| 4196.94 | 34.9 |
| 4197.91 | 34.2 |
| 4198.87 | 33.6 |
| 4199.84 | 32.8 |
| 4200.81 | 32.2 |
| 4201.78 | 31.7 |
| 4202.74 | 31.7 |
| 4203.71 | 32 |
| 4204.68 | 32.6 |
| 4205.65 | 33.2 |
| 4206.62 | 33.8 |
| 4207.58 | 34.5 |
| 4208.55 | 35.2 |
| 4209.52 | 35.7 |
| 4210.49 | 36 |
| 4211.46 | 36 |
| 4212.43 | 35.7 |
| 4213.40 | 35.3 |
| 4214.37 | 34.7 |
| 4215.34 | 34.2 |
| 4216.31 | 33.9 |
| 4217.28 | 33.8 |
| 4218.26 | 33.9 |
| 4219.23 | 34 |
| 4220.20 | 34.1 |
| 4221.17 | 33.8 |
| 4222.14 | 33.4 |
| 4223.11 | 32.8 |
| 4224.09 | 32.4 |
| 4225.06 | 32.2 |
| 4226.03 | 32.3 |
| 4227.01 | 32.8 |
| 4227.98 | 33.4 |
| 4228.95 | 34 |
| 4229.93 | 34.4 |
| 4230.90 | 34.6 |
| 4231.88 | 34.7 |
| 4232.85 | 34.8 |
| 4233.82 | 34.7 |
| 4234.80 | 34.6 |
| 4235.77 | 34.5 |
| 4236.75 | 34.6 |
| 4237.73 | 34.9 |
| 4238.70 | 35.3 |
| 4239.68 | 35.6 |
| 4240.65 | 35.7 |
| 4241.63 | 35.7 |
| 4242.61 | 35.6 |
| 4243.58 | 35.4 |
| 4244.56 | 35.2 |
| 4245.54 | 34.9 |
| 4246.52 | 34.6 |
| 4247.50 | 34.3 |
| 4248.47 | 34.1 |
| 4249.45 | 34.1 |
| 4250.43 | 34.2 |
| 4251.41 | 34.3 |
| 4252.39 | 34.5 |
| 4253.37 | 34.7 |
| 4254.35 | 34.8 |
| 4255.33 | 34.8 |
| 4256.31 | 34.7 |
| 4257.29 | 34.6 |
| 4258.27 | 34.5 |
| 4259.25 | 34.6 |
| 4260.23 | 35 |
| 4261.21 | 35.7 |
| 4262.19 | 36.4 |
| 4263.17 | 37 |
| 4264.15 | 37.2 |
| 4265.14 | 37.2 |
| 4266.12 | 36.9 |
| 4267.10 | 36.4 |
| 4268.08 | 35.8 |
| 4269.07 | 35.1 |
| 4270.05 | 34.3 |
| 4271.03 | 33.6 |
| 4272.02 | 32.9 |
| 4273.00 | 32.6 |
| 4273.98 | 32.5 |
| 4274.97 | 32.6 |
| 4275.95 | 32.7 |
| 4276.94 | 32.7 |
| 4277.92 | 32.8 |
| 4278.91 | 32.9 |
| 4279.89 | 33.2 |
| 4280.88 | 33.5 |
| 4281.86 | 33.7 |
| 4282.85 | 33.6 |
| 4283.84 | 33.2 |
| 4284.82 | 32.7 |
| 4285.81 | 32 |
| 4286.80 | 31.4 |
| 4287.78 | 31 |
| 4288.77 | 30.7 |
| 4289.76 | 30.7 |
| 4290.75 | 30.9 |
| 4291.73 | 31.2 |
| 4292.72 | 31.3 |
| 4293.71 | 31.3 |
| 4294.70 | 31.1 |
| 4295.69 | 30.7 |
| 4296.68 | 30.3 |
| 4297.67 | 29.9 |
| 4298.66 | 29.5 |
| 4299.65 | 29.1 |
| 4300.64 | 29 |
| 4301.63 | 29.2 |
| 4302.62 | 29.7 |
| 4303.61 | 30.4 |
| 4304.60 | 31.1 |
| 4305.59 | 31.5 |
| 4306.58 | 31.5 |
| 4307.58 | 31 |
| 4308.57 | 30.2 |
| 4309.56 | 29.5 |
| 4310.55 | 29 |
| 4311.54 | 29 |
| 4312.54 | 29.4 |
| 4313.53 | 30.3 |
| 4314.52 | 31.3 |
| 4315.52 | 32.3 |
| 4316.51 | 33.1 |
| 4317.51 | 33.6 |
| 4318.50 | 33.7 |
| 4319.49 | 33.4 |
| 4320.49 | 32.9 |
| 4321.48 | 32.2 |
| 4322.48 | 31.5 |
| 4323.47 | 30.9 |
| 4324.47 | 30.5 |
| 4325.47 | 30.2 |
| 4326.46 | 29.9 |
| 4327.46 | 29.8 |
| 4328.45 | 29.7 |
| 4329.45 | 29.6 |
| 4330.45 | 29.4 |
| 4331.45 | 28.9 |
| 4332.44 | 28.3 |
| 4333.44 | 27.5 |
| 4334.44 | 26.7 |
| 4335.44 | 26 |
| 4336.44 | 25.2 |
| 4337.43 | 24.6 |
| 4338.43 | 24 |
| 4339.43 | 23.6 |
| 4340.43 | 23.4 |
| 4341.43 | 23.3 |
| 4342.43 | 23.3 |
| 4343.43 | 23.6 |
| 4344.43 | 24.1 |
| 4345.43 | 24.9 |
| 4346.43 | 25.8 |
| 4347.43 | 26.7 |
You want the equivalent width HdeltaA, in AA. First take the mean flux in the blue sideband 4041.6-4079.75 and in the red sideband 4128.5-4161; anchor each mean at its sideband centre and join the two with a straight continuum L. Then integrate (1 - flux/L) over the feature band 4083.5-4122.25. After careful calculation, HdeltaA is 7.5 AA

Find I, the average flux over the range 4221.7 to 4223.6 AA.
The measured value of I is 33.1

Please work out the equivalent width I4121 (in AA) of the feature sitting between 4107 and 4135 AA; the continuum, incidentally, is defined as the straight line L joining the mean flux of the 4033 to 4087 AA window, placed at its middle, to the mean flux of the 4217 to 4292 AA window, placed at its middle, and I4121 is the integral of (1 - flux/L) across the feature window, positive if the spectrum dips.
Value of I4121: 2.7 AA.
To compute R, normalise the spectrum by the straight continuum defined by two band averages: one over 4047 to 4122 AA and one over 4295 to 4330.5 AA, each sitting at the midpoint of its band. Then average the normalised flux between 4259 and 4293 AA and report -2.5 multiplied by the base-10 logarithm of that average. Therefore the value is -0.10 mag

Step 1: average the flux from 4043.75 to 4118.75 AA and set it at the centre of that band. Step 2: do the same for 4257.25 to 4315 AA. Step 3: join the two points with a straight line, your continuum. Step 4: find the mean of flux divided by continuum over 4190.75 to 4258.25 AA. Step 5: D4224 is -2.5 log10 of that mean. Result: -0.09 mag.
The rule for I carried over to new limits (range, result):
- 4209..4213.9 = 35.7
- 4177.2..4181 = 31.8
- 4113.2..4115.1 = 27.2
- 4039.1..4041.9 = 33.8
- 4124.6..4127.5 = 33.8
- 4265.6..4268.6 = 36.4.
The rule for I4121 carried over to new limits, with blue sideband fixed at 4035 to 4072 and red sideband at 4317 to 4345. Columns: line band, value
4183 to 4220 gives -4.3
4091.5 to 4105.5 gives 3.8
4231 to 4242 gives -1.9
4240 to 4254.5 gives -2.5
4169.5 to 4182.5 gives -0.3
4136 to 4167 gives -2.5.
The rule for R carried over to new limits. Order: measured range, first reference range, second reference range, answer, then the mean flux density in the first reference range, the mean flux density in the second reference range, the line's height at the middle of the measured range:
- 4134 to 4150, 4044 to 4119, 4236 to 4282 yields -0.10 mag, 29.8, 34.7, 31.5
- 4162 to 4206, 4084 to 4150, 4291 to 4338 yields -0.10 mag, 29.7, 30.1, 29.8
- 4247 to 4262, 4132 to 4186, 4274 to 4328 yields -0.09 mag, 33.1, 31.3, 31.9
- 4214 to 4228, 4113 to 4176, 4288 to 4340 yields -0.07 mag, 32.7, 29.9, 31.5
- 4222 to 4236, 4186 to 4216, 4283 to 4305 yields -0.02 mag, 34.2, 30.8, 33.2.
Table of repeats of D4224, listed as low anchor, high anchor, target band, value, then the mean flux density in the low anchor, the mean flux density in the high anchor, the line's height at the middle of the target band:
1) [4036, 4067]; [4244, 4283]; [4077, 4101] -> 0.15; 33.4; 34.5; 33.6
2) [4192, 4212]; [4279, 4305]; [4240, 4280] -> -0.08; 34.2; 31.2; 32.3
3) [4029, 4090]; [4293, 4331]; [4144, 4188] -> -0.02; 32.9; 30.7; 32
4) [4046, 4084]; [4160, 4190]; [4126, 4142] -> -0.04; 33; 32.5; 32.7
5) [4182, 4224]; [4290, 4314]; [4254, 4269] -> -0.13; 33.9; 30.3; 31.8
